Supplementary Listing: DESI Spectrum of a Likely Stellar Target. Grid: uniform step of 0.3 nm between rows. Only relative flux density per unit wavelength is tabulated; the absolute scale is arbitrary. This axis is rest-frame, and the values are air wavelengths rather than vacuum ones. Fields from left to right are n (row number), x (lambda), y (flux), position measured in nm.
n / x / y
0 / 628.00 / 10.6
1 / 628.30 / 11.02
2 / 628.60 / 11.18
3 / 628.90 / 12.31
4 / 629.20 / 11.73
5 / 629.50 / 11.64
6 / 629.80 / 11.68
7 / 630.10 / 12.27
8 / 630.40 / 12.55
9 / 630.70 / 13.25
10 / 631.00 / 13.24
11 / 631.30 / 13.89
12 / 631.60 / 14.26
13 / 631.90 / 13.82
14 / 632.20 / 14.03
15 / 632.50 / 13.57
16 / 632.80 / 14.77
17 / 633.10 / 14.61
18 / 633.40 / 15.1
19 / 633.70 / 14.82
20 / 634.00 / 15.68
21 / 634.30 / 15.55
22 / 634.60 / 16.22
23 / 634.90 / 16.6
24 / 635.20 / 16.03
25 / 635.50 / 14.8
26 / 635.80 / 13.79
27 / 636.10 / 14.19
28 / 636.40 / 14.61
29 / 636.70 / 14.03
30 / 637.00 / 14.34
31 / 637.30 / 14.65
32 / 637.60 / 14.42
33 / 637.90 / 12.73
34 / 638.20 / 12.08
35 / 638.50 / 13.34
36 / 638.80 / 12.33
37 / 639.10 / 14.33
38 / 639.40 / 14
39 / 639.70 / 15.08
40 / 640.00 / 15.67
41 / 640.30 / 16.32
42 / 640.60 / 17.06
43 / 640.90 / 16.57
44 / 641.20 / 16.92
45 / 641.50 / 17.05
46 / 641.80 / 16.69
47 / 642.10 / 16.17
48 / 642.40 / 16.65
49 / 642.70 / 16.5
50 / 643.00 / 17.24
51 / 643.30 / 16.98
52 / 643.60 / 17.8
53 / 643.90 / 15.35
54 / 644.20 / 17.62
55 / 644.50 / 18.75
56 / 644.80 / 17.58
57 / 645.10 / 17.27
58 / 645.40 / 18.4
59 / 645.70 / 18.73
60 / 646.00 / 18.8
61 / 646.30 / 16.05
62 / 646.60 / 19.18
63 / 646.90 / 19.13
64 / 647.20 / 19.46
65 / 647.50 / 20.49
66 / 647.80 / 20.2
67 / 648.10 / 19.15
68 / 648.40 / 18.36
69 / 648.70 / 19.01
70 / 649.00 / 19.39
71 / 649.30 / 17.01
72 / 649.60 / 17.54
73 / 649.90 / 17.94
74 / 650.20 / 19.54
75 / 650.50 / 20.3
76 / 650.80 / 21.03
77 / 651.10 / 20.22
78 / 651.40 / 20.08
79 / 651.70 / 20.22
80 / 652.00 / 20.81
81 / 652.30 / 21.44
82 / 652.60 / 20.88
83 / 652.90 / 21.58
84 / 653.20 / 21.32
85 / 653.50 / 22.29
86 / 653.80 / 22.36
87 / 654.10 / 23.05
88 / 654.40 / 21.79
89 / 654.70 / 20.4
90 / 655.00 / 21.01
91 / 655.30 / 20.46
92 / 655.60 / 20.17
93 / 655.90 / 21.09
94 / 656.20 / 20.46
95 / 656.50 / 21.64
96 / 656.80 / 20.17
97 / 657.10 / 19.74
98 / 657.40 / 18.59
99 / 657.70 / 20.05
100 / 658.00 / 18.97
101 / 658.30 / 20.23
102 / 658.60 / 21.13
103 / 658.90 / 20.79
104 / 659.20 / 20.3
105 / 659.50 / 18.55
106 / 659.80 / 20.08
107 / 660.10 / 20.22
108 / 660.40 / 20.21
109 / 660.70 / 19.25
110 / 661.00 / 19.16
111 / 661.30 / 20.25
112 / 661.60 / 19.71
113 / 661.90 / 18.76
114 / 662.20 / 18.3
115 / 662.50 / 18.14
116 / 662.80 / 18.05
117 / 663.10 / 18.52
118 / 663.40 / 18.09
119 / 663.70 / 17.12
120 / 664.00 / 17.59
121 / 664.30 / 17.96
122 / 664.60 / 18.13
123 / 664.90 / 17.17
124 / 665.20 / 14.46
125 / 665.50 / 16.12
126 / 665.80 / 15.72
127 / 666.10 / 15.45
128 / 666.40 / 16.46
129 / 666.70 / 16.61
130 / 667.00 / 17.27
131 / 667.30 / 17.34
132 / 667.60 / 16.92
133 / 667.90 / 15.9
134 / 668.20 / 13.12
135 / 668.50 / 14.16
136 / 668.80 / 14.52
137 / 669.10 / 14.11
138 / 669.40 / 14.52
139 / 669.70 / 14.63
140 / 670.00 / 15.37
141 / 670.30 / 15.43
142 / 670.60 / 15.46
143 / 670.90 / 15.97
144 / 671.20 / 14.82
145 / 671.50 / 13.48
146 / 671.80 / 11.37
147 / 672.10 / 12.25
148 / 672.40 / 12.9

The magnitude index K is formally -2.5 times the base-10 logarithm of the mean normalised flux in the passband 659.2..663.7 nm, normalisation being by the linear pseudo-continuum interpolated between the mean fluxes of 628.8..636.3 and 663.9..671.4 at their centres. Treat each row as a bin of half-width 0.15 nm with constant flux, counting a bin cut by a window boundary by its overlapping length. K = -0.23 mag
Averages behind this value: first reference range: 14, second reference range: 15.8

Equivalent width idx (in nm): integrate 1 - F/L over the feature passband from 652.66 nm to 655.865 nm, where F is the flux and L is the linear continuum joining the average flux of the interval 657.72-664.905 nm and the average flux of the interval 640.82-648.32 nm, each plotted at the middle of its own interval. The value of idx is -0.50 nm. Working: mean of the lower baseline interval 17.8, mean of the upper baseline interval 19.1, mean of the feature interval 21.4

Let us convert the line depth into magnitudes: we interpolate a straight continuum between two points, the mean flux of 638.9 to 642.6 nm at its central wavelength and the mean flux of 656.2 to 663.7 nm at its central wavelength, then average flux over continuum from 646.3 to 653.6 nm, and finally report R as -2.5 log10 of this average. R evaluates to -0.120 mag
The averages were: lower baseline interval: 16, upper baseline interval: 19.5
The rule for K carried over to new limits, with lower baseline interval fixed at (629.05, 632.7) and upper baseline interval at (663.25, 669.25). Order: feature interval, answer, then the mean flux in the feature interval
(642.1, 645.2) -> -0.21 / 17.1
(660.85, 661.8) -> -0.24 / 19.7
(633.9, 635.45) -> -0.19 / 15.9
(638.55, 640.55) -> -0.07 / 14.7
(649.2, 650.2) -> -0.21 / 17.8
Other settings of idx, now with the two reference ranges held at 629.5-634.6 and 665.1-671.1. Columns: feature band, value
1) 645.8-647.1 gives -0.34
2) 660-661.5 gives -0.46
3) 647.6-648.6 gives -0.32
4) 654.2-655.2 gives -0.42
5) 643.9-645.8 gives -0.44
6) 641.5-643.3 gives -0.29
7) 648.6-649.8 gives -0.29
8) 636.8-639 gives 0.12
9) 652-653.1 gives -0.48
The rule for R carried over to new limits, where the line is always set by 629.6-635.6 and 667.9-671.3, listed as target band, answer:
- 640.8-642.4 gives -0.16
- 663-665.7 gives -0.17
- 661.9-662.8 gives -0.24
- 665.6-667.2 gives -0.11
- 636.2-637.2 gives 0.00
